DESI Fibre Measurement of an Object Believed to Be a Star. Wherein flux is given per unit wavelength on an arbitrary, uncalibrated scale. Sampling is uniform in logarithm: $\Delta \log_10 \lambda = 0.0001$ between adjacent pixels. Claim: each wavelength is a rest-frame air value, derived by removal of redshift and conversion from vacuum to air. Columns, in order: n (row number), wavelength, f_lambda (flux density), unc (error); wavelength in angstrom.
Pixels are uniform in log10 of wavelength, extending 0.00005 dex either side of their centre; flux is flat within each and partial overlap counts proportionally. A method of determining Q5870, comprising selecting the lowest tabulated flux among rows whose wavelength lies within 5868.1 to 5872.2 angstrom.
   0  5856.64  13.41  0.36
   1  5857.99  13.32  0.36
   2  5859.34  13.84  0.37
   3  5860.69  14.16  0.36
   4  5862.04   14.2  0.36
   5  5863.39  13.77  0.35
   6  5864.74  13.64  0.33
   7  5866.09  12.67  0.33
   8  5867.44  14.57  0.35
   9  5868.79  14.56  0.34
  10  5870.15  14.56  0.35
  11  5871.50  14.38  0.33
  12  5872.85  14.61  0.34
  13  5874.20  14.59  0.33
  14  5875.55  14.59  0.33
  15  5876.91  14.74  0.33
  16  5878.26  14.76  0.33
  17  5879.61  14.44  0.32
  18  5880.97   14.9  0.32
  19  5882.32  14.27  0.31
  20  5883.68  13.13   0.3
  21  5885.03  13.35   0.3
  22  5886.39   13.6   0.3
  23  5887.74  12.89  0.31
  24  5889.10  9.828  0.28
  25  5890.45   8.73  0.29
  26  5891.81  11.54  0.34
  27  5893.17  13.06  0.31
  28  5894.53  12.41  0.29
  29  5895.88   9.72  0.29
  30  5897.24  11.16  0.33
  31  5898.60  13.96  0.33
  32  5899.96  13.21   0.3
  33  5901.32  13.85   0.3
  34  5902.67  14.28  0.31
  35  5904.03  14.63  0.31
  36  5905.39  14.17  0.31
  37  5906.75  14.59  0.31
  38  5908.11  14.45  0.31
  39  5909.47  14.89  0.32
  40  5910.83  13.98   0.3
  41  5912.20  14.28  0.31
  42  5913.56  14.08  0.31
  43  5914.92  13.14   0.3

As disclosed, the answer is 14.38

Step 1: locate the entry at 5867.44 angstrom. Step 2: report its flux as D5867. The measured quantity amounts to 14.57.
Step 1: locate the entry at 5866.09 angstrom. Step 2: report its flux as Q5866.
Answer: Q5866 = 12.67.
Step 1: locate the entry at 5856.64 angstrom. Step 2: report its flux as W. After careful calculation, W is 13.41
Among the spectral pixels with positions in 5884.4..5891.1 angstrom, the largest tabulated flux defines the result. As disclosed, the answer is 13.6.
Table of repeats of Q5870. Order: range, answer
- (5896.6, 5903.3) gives 11.16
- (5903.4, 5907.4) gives 14.17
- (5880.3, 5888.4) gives 12.89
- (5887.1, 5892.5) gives 8.73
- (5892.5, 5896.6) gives 9.72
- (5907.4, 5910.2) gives 14.45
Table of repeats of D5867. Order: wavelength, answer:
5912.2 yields 14.28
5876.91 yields 14.74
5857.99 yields 13.32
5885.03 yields 13.35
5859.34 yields 13.84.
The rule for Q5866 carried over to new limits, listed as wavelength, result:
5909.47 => 14.89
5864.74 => 13.64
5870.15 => 14.56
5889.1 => 9.828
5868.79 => 14.56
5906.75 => 14.59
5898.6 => 13.96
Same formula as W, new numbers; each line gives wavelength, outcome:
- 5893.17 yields 13.06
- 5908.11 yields 14.45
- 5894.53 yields 12.41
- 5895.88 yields 9.72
